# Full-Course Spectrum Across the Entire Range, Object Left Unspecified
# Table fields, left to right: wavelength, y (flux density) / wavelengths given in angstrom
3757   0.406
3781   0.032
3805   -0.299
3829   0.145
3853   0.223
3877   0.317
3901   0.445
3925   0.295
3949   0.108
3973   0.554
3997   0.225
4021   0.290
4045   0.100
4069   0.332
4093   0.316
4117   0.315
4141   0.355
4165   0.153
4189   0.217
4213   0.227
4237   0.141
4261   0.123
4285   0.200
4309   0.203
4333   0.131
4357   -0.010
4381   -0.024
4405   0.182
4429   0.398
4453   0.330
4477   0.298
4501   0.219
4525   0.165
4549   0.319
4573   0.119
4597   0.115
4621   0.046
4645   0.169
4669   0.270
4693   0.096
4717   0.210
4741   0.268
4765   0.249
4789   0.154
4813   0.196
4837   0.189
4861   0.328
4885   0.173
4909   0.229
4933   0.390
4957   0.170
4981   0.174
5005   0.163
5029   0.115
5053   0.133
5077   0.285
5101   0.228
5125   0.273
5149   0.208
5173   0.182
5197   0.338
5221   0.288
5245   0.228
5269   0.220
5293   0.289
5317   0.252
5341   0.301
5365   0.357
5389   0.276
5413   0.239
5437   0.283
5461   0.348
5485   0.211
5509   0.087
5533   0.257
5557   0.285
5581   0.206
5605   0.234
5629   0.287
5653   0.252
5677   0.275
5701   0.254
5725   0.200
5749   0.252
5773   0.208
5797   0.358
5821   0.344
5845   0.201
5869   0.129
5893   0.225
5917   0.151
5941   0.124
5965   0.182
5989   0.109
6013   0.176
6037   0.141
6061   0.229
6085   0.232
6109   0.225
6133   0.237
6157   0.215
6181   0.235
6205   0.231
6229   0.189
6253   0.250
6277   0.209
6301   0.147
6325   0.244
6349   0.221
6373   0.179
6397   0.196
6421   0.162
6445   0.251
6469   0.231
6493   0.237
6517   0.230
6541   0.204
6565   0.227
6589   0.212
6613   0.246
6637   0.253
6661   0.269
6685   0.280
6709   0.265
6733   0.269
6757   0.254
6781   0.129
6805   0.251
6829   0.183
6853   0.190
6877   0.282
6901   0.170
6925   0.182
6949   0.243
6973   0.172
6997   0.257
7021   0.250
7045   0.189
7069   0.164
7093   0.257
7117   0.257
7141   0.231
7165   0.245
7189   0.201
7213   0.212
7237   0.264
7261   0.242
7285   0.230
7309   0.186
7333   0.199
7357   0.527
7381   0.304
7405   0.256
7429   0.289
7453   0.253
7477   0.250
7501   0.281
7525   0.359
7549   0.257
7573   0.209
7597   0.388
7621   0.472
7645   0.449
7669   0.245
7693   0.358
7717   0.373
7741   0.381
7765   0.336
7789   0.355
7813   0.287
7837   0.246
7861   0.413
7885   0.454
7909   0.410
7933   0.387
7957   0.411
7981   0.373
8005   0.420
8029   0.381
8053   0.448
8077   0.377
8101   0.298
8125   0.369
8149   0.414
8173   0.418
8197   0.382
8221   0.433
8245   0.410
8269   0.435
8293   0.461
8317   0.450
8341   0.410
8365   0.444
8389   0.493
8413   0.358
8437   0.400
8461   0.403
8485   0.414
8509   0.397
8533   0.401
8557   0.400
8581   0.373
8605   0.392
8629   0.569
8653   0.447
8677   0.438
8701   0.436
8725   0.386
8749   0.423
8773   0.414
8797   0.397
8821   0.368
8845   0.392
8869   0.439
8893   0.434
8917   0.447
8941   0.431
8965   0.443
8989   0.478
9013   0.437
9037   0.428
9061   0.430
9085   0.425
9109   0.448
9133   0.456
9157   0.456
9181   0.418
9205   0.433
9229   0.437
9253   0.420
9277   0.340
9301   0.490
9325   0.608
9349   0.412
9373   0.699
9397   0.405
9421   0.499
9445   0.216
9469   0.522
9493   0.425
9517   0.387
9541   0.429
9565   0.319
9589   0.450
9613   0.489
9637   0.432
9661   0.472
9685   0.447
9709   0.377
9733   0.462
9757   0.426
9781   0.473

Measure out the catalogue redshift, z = 0.97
